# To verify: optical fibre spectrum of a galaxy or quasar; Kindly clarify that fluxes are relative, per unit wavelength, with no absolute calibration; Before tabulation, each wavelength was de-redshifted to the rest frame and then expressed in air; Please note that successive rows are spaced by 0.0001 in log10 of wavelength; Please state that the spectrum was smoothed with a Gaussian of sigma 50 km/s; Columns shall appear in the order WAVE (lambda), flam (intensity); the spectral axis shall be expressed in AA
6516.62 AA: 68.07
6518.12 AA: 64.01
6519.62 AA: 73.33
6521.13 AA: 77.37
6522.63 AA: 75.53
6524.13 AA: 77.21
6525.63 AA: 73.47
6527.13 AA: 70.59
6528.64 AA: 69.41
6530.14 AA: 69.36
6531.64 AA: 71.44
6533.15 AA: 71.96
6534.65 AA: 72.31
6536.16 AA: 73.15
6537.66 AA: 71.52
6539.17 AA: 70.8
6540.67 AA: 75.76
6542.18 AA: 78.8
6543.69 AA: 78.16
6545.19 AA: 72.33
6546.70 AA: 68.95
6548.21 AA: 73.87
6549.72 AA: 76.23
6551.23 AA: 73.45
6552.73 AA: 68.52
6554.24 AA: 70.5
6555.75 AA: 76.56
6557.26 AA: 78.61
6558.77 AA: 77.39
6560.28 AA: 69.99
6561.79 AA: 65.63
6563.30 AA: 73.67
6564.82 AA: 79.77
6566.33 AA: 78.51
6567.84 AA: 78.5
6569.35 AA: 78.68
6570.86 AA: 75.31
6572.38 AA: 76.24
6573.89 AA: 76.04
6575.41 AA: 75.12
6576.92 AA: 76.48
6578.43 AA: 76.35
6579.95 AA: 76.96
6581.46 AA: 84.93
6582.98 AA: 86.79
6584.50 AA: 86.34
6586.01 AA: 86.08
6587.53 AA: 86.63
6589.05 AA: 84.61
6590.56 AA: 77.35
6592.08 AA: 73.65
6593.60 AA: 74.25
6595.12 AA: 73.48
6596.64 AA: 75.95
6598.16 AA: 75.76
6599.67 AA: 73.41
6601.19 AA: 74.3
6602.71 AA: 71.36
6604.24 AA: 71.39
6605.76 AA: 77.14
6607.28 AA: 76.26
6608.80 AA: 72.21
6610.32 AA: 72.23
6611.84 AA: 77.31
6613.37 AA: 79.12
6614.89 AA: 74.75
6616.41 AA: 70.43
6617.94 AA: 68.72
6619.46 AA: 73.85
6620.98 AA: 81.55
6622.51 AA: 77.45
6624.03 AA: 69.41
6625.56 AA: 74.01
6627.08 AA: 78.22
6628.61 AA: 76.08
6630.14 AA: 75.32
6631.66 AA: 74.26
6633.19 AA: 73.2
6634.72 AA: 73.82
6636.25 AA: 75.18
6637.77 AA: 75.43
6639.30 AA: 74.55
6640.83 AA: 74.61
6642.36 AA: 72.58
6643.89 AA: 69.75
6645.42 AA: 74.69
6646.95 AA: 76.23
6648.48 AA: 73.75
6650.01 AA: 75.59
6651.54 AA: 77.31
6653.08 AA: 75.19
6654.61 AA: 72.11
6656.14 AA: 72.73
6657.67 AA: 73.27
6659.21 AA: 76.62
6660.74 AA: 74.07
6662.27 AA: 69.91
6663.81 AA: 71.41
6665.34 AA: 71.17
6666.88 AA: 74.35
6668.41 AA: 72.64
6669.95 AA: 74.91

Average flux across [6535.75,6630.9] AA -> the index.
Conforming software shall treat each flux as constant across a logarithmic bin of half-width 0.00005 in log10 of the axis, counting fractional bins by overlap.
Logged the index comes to 75.8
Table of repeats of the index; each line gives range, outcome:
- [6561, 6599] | 78.1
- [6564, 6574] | 77.6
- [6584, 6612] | 76.7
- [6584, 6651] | 75.5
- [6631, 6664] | 74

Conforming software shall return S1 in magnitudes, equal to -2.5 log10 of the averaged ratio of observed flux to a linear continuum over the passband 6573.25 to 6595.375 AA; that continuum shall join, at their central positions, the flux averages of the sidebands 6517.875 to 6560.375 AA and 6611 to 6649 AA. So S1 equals -0.08 mag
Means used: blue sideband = 73.3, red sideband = 74.6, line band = 79.8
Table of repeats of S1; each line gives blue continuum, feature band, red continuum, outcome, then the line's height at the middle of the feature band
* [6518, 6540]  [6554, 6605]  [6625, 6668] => -0.057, 73.1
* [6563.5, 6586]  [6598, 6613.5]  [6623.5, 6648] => 0.033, 76.6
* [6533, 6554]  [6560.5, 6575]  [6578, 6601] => 0.014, 76.5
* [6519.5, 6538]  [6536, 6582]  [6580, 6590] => 0.061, 79.4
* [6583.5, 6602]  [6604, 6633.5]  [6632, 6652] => 0.023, 76.3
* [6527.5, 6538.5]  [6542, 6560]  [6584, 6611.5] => -0.021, 72.8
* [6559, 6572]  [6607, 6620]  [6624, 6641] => 0.015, 74.8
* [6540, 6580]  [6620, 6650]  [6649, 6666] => -0.012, 73.9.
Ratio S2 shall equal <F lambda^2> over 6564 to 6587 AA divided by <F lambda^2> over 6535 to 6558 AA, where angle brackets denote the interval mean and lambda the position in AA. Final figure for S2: 1.09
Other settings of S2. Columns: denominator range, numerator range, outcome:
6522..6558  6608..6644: 1.04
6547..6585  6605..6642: 1.00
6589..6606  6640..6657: 1.01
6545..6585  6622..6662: 1.00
